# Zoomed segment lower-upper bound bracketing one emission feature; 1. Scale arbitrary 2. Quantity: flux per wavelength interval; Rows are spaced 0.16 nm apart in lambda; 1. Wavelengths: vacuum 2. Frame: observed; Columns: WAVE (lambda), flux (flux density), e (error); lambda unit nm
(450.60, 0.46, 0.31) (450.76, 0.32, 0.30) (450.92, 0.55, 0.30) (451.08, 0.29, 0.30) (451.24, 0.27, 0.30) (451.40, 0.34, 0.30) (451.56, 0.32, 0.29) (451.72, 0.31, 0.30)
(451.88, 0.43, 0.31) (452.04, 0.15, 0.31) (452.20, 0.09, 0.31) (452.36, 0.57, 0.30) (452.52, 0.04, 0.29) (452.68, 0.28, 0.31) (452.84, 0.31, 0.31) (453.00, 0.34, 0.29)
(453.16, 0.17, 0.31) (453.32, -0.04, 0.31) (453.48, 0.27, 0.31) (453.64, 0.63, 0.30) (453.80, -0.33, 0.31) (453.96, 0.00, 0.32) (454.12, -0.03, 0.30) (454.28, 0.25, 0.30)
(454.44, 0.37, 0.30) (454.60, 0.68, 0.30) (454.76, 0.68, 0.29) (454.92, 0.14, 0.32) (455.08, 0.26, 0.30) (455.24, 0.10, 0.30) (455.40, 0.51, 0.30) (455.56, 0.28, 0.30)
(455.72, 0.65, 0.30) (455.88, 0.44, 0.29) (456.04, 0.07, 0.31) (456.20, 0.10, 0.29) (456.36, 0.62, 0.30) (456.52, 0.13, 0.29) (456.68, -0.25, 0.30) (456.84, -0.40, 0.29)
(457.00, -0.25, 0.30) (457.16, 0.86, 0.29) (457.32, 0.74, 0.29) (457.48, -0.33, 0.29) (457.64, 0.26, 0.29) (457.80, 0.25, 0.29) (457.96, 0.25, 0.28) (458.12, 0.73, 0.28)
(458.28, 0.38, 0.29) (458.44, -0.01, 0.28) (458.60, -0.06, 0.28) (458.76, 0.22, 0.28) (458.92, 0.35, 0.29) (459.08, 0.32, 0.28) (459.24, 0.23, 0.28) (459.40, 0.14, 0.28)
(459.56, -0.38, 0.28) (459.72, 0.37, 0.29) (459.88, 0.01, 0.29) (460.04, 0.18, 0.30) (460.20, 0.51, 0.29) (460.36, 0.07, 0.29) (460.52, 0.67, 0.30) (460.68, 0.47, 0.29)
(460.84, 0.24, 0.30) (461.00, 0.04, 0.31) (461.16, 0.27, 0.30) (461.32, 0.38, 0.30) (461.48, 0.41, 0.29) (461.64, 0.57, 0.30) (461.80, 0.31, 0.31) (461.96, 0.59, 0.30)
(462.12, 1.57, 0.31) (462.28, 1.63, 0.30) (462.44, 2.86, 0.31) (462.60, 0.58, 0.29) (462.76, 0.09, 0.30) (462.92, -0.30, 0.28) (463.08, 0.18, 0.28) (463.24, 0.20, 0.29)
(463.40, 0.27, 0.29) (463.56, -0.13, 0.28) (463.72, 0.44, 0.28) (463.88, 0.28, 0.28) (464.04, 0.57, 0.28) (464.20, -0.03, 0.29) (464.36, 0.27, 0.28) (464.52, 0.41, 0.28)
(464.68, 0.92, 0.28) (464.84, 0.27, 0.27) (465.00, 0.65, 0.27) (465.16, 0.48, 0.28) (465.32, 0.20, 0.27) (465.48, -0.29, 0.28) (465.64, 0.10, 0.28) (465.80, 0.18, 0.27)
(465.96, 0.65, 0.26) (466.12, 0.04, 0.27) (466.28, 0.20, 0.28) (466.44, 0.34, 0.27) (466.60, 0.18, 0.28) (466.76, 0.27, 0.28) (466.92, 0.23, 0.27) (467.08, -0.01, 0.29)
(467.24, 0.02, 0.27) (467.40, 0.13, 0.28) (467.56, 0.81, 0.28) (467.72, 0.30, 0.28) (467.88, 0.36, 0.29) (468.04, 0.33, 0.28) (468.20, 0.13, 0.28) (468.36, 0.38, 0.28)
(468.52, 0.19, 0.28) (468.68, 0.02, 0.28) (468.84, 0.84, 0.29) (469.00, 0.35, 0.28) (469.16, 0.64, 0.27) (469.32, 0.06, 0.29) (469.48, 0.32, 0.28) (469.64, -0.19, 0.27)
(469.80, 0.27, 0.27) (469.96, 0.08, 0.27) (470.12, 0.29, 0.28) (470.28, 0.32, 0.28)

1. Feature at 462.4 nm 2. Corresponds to [O II]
